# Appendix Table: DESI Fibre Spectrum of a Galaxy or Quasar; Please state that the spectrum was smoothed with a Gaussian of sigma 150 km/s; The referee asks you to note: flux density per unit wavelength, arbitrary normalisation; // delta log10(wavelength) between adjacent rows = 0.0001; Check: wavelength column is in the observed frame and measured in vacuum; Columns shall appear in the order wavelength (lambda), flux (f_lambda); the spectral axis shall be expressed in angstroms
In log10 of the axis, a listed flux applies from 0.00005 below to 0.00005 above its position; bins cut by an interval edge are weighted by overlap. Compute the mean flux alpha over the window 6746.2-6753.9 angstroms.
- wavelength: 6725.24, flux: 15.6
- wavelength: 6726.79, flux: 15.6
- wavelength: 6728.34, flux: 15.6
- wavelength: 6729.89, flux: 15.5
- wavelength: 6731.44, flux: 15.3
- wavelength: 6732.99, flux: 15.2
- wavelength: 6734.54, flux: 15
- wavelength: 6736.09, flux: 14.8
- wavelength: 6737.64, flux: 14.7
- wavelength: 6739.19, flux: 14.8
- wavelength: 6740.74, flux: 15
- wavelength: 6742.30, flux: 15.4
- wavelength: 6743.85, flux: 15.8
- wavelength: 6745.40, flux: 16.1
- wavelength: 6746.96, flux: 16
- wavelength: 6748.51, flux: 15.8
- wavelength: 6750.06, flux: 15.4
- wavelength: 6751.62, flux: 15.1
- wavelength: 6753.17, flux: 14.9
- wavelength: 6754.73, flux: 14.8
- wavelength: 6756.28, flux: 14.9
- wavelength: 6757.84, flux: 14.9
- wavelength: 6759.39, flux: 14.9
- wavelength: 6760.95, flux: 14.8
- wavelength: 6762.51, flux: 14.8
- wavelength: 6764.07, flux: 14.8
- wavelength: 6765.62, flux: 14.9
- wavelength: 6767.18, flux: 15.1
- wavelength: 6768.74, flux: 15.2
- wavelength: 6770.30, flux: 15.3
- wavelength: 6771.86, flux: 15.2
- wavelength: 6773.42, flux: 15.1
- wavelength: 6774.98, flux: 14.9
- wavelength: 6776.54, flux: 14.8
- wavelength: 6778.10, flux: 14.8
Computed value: 15.5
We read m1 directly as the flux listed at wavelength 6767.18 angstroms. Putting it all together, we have 15.1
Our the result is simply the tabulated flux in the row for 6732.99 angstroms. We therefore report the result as 15.2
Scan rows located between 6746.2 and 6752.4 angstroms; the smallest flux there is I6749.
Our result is 15.1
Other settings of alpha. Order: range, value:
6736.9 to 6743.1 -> 15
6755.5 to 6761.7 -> 14.9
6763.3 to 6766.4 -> 14.9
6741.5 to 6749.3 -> 15.8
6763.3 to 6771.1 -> 15.1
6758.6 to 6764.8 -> 14.8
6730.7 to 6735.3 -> 15.2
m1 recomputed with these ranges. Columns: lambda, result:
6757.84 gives 14.9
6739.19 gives 14.8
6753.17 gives 14.9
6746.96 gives 16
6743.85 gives 15.8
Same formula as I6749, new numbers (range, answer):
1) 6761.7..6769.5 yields 14.8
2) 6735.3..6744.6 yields 14.7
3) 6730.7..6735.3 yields 15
